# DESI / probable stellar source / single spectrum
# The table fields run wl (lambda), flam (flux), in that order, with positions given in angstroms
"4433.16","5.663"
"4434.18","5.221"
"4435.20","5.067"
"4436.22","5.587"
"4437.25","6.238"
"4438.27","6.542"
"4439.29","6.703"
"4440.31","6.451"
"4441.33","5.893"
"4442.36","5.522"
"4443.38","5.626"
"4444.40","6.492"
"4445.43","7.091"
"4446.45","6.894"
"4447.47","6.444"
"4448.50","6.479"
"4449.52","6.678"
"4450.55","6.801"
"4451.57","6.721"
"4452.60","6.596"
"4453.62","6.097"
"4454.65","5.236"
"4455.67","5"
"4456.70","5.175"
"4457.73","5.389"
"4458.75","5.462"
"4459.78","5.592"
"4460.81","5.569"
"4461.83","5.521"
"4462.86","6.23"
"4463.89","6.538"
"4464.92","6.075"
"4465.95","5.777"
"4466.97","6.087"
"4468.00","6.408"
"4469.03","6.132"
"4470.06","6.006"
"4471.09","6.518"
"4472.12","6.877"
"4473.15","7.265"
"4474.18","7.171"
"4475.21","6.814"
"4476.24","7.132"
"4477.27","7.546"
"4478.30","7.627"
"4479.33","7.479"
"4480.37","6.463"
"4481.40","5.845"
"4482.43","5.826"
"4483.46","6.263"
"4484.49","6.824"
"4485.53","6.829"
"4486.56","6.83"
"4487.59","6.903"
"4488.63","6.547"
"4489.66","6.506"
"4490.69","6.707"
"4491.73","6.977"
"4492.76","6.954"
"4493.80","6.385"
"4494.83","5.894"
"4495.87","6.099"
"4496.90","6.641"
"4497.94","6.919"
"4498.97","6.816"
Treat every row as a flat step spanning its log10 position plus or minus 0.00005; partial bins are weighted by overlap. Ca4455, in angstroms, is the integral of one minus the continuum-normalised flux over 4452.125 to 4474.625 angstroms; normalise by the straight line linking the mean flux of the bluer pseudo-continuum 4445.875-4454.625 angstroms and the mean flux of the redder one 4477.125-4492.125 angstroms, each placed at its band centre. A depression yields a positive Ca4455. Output 1.9 angstroms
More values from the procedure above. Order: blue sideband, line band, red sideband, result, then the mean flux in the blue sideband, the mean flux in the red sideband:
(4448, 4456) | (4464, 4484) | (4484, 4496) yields -0.4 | 6.23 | 6.63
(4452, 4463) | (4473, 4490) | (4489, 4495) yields -1.4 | 5.61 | 6.62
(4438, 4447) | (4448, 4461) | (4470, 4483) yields 1.2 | 6.36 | 6.84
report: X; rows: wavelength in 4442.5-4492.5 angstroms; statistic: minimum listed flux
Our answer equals 5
